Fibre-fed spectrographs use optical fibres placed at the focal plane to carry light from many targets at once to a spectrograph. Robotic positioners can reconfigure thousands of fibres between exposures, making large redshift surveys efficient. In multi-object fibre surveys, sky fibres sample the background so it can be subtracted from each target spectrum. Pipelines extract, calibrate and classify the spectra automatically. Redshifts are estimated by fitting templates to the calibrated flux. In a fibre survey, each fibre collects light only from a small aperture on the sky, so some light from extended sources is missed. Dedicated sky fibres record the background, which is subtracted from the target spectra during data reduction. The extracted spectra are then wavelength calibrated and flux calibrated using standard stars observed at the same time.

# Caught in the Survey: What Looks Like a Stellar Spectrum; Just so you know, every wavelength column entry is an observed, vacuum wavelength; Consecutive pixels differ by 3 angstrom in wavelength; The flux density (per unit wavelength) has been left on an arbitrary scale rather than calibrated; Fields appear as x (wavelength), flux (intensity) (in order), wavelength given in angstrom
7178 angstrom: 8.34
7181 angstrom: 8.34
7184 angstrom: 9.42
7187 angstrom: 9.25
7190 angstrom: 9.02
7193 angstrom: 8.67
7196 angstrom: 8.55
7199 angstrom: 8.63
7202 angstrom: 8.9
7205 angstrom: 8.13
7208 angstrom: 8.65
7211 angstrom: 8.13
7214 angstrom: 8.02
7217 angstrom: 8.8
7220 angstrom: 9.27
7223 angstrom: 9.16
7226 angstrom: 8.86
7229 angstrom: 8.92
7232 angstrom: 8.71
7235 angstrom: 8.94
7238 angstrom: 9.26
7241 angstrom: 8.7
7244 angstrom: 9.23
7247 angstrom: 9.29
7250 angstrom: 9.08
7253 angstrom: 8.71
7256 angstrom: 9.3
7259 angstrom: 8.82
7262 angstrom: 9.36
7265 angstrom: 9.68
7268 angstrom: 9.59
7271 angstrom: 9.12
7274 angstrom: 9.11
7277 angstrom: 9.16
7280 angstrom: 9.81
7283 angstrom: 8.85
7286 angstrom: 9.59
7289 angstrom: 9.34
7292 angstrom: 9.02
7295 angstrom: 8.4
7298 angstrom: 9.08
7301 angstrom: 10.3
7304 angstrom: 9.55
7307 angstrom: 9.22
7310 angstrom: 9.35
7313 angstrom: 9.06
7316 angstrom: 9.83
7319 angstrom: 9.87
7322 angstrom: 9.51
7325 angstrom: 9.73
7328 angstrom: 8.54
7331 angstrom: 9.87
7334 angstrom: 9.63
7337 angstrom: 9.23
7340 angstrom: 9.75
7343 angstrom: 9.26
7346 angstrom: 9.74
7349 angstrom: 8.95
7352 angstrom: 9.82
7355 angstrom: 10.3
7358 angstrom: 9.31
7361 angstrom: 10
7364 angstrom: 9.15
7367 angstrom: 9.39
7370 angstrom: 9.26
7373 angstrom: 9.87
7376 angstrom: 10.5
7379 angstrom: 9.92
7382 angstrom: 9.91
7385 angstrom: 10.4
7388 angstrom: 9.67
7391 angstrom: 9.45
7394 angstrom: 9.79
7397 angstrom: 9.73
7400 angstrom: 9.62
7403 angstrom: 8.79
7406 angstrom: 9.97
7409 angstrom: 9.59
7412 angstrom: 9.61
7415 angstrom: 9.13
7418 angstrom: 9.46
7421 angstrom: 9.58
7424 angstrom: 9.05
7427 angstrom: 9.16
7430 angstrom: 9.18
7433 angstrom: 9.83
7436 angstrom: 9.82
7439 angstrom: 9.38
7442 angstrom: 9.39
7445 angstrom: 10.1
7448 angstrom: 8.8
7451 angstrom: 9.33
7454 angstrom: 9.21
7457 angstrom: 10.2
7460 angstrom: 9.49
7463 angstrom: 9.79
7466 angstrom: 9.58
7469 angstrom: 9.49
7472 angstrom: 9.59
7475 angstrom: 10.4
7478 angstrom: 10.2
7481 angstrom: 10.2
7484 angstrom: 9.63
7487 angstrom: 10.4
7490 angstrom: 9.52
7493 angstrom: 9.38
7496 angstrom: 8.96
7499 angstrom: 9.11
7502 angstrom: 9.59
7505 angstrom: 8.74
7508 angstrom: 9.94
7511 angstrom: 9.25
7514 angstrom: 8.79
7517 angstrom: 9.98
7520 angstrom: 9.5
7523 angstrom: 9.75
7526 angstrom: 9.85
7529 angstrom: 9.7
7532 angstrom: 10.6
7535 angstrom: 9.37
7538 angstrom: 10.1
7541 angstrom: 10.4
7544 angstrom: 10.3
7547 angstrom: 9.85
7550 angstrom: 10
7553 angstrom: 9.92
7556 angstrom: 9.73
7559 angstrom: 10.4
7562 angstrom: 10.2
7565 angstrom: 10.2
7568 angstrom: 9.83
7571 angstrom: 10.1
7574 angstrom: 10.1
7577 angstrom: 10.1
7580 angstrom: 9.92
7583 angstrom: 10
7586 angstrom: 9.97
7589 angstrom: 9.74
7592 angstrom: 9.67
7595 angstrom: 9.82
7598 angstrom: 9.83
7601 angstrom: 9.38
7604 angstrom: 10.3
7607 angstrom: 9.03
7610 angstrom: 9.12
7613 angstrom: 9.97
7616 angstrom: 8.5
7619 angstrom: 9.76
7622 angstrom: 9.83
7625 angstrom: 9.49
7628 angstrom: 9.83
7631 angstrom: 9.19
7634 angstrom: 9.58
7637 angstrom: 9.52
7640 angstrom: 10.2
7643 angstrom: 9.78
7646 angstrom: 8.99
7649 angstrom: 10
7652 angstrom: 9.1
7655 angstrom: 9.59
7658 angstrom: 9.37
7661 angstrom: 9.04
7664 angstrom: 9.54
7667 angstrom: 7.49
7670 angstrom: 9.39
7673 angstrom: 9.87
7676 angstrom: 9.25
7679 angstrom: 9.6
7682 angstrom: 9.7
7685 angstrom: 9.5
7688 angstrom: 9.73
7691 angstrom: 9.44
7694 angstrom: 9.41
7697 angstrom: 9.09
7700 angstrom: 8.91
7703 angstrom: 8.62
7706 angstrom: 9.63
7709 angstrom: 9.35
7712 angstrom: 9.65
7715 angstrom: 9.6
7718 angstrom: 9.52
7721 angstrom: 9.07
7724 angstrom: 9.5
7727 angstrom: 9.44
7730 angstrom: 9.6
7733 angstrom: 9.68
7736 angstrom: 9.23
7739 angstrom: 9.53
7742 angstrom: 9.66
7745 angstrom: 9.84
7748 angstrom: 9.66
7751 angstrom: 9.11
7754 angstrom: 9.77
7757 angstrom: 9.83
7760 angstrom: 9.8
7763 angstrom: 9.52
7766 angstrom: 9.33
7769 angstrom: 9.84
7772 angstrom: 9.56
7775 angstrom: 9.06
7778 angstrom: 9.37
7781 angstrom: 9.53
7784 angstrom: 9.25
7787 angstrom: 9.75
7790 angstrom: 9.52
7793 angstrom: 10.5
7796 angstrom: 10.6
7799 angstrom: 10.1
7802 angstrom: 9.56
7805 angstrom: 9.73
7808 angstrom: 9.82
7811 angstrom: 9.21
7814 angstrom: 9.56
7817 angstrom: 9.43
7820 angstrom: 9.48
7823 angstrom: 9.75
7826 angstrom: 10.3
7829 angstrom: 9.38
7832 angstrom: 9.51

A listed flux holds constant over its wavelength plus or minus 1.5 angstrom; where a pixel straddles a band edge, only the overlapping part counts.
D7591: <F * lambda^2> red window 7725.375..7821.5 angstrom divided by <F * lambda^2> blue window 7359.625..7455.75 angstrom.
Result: 1.1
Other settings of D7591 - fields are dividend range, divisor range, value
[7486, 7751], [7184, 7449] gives 1.12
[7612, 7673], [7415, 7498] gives 1.03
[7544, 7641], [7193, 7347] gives 1.17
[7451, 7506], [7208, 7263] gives 1.16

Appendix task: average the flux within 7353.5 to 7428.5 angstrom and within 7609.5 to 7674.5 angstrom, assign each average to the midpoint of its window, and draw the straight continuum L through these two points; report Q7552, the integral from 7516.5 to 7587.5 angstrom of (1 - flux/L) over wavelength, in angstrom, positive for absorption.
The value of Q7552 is -3.7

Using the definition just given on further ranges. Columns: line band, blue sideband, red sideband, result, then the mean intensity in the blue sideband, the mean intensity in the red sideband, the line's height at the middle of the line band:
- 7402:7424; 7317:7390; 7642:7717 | 0.4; 9.65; 9.34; 9.59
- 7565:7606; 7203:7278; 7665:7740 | -2.9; 8.96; 9.35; 9.25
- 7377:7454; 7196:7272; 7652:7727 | -3.9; 8.92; 9.33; 9.08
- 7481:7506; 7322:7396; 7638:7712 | 0.1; 9.64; 9.36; 9.52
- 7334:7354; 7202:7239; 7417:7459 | -0.7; 8.74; 9.46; 9.15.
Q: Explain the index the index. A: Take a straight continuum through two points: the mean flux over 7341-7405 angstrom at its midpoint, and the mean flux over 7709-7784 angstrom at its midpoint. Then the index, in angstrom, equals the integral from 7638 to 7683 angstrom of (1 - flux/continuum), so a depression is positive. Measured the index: 0.8 angstrom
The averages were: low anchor 9.66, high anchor 9.52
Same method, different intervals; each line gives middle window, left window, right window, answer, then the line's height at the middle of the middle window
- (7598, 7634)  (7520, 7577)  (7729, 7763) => 1.3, 9.87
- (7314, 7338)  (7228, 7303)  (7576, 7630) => -0.7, 9.27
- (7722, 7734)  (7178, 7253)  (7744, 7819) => 0.0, 9.57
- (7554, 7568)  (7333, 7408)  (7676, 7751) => -0.8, 9.54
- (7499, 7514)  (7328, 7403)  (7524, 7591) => 0.9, 9.92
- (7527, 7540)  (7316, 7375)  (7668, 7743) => -0.6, 9.49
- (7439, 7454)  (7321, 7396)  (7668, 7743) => 0.3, 9.58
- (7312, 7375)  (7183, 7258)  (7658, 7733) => -3.9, 8.98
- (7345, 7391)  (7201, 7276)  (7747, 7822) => -3.1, 9.11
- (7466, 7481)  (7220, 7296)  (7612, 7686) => -1.0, 9.3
